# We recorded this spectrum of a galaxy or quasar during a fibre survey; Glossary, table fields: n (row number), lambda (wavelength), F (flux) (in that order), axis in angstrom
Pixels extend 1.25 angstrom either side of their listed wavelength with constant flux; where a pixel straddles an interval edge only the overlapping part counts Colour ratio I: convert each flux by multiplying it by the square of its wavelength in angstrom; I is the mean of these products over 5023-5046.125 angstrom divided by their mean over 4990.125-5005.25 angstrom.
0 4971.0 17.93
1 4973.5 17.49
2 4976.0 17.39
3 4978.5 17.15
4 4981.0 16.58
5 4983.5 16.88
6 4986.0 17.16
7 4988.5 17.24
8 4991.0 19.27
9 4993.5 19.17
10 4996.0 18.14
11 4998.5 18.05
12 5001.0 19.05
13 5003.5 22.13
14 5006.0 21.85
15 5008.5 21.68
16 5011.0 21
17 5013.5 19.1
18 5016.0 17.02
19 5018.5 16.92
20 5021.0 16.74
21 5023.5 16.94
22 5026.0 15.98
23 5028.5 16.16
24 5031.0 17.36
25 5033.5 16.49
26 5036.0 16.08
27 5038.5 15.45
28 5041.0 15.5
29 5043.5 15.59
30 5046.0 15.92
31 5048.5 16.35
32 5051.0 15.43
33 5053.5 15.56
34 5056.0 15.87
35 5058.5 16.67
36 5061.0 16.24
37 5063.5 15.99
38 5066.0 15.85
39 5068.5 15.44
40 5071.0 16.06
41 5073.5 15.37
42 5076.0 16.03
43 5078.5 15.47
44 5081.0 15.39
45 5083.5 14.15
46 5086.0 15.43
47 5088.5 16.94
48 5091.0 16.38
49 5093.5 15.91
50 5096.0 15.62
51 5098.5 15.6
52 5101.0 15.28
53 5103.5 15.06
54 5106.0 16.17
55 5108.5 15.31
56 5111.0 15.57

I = 0.84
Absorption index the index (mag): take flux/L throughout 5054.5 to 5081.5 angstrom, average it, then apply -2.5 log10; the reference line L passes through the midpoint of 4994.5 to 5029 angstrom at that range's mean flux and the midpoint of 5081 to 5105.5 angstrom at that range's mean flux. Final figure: 0.05 mag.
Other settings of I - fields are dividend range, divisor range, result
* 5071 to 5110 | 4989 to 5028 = 0.86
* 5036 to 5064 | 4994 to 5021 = 0.83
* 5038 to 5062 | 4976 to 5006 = 0.88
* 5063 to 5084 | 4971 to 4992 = 0.93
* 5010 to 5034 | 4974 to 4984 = 1.04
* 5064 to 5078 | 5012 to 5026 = 0.93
